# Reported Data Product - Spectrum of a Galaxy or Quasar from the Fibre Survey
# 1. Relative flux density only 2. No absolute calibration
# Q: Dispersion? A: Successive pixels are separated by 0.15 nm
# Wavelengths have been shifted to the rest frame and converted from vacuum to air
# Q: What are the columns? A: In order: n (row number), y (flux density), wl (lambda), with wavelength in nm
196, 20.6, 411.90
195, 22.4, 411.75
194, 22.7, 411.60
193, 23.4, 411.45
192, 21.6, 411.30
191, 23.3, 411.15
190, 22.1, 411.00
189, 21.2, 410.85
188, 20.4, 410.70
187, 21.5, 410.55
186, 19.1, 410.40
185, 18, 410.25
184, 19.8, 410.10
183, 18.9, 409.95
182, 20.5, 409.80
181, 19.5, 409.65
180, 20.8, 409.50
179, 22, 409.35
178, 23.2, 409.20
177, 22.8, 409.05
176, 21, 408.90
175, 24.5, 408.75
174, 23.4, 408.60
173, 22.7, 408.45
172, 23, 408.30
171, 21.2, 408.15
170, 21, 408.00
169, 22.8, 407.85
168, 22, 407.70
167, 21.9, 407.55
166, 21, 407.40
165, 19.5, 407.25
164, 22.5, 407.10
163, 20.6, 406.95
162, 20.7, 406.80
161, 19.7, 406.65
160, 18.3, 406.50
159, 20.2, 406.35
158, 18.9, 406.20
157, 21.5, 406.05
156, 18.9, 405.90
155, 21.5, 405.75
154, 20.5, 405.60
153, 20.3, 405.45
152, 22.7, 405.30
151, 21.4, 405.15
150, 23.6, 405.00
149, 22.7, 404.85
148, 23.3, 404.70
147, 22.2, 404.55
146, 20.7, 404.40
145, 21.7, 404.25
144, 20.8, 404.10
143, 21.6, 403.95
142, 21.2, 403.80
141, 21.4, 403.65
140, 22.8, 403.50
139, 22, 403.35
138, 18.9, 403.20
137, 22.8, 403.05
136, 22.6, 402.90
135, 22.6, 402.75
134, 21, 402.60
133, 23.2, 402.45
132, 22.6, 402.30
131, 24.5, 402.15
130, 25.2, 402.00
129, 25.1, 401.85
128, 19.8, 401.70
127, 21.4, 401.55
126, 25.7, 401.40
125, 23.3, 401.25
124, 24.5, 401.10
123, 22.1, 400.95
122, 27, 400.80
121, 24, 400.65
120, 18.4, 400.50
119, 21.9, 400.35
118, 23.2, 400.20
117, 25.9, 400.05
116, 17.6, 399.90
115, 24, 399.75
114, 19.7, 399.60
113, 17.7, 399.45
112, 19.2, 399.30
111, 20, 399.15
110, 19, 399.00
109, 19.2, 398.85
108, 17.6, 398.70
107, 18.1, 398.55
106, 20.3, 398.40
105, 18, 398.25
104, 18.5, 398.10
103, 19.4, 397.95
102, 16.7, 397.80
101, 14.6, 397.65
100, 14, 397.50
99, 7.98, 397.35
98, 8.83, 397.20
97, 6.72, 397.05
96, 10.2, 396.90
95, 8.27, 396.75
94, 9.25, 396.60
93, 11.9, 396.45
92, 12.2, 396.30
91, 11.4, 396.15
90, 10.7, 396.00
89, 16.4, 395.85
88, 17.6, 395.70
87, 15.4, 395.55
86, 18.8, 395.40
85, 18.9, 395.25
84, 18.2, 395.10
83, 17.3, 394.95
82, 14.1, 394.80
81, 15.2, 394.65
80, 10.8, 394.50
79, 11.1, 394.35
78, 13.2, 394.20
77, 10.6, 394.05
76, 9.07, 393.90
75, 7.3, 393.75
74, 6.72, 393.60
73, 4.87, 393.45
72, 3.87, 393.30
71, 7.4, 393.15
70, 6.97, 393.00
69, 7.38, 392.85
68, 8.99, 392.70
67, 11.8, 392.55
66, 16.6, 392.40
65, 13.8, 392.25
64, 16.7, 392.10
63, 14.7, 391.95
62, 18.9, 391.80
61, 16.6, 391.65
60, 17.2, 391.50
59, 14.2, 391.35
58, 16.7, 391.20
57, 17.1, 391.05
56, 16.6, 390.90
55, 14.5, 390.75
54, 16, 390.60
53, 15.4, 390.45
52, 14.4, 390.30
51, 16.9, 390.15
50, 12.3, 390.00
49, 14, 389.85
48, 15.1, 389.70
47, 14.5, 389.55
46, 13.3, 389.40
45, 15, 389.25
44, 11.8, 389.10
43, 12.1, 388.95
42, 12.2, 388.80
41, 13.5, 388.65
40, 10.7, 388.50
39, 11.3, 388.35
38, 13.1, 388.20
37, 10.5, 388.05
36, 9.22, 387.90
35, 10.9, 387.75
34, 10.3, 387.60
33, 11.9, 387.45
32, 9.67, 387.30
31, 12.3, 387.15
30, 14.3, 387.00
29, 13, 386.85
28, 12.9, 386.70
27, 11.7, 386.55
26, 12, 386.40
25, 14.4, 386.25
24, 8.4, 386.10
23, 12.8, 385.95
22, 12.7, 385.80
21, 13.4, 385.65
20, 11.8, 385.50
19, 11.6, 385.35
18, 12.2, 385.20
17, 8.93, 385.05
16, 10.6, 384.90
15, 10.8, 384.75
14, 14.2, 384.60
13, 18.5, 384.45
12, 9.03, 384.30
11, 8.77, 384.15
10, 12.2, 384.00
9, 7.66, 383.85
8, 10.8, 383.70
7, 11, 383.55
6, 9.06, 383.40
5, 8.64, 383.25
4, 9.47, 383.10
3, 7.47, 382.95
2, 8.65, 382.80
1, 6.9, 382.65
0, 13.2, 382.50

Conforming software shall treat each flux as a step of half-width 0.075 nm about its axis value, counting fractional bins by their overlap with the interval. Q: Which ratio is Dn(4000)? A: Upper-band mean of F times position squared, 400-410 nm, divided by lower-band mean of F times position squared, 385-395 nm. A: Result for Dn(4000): 1.9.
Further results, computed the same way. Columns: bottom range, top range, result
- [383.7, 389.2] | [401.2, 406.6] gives 2.04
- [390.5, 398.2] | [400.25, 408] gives 1.77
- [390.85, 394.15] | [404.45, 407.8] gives 1.89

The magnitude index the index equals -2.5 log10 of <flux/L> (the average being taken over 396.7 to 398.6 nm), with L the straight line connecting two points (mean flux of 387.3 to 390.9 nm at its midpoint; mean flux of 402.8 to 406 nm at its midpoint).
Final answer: 0.27 mag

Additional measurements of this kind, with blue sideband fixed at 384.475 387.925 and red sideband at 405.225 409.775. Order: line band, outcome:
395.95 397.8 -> 0.471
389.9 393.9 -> 0.118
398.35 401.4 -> -0.184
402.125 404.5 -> -0.128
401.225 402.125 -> -0.247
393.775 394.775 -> 0.315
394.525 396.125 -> -0.003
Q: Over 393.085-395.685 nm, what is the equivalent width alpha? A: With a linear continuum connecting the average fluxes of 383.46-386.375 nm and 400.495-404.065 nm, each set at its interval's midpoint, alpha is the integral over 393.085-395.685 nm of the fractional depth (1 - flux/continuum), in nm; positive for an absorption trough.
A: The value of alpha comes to 0.84 nm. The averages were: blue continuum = 11.6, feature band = 12.1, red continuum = 22.7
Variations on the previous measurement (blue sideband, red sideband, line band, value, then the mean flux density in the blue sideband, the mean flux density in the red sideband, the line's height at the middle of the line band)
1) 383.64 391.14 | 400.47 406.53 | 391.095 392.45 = -0.092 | 12.6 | 22.1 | 15.1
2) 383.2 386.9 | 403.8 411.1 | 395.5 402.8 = -0.253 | 11.5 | 21.2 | 17.6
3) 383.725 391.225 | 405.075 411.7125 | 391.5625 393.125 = 0.158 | 12.6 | 21.2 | 14.6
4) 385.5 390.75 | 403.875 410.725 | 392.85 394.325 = 0.710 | 12.7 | 21.2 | 15.1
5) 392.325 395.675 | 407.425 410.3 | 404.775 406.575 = -0.137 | 11.7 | 21.5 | 19.4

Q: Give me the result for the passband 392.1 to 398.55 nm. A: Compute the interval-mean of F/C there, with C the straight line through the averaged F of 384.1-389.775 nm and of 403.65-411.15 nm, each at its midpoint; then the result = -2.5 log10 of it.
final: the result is 0.26 mag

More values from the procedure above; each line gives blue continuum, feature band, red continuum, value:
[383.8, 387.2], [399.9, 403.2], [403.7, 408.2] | -0.196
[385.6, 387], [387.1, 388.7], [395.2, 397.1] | 0.125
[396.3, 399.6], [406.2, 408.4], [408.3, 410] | -0.012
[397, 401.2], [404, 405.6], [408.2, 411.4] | -0.086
